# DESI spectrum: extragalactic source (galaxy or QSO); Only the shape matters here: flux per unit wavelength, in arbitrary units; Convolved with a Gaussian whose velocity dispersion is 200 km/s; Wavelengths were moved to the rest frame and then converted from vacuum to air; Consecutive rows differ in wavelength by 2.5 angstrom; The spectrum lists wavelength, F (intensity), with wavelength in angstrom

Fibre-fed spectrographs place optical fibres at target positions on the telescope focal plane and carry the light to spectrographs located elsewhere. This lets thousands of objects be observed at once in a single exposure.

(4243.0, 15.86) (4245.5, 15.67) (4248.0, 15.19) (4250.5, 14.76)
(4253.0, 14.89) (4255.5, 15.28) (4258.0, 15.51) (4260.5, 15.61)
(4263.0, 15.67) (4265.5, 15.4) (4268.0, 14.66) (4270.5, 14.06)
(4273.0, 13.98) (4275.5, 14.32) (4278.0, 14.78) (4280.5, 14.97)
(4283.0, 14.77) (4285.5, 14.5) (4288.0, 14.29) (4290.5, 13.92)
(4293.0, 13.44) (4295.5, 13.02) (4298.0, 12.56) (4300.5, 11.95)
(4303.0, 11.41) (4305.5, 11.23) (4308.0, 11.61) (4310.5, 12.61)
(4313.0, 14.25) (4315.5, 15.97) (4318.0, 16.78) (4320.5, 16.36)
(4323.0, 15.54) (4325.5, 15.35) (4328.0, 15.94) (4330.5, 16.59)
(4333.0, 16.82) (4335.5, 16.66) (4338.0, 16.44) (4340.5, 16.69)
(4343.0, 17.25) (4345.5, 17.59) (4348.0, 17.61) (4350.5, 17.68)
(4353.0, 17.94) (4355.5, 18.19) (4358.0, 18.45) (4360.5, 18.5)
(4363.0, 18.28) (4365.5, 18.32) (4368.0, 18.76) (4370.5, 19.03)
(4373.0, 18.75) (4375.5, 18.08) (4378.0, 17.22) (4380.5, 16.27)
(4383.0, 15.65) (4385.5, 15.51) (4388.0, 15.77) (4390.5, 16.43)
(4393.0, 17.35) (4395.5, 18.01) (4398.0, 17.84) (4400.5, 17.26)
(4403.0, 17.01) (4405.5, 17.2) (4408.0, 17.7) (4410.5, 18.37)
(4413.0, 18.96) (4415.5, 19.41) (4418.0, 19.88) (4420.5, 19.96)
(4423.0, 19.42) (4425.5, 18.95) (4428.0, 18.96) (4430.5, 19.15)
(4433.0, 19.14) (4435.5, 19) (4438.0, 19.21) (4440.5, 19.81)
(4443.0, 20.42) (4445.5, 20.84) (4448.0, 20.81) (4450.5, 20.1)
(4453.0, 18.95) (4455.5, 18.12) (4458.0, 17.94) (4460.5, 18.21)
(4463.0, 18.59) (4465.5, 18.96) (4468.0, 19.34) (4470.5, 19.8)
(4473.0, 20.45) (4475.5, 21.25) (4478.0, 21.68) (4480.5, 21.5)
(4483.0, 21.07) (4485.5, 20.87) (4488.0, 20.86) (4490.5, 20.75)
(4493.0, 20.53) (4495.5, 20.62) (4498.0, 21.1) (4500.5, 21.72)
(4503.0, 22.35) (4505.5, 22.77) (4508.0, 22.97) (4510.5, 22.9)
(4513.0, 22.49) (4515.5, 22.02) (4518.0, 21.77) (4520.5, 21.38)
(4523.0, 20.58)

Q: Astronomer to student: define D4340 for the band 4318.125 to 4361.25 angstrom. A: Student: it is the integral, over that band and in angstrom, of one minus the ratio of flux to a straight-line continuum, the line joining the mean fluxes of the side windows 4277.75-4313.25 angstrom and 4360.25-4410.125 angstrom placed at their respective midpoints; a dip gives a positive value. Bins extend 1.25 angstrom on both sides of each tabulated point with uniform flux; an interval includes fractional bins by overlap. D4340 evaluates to -4.81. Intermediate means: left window 13.2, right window 17.4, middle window 17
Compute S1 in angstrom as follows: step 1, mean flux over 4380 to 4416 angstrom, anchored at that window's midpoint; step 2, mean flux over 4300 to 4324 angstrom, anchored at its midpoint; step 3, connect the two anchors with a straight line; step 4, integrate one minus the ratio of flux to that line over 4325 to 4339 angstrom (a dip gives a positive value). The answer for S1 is -1.67 angstrom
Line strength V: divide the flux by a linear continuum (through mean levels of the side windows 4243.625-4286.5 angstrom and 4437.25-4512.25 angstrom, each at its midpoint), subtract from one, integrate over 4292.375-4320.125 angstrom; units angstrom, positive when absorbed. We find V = 4.8 angstrom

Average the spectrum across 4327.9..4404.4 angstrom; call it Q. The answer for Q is 17.4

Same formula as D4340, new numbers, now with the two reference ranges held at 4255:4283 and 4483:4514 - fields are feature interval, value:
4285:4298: 1.58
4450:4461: 0.96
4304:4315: 2.37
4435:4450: -0.06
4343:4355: -0.30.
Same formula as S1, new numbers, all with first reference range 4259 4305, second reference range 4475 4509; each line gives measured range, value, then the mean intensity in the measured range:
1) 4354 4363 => -0.9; 18.4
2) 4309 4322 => 0.1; 15.1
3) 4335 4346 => -0.5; 16.9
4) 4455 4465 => 1.0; 18.3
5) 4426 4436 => 0.1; 19.1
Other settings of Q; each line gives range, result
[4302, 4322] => 13.8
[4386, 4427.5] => 18.1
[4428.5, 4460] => 19.4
